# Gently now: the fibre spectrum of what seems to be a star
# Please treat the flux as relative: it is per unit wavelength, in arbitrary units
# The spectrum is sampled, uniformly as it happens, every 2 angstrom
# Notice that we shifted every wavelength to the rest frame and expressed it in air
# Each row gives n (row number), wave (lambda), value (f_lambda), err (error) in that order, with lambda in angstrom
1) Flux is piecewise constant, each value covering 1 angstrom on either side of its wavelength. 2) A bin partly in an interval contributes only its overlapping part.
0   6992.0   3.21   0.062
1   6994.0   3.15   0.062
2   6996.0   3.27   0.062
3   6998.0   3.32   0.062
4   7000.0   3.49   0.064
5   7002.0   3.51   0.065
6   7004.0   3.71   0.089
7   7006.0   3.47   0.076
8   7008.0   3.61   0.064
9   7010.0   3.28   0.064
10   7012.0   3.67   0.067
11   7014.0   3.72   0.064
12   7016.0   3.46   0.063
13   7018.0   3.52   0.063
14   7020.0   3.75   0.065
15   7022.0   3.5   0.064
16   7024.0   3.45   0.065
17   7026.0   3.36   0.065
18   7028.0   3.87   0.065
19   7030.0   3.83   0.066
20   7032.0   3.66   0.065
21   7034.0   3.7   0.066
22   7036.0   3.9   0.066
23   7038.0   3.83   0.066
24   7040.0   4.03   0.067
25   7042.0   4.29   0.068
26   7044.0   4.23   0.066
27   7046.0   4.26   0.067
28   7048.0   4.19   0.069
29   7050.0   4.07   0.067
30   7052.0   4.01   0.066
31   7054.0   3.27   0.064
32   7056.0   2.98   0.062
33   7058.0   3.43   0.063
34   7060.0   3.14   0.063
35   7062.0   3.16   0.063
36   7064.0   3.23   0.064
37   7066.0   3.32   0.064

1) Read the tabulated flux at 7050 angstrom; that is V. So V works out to 4.07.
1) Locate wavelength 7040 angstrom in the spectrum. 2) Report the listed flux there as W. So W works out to 4.03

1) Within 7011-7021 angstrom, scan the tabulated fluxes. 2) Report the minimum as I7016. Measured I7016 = 3.46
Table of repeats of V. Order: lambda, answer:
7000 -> 3.49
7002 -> 3.51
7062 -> 3.16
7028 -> 3.87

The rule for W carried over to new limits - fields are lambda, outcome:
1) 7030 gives 3.83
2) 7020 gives 3.75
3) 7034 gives 3.7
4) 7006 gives 3.47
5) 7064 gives 3.23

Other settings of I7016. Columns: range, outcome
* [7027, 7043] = 3.66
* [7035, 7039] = 3.83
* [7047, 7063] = 2.98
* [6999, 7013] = 3.28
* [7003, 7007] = 3.47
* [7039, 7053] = 4.01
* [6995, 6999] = 3.27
